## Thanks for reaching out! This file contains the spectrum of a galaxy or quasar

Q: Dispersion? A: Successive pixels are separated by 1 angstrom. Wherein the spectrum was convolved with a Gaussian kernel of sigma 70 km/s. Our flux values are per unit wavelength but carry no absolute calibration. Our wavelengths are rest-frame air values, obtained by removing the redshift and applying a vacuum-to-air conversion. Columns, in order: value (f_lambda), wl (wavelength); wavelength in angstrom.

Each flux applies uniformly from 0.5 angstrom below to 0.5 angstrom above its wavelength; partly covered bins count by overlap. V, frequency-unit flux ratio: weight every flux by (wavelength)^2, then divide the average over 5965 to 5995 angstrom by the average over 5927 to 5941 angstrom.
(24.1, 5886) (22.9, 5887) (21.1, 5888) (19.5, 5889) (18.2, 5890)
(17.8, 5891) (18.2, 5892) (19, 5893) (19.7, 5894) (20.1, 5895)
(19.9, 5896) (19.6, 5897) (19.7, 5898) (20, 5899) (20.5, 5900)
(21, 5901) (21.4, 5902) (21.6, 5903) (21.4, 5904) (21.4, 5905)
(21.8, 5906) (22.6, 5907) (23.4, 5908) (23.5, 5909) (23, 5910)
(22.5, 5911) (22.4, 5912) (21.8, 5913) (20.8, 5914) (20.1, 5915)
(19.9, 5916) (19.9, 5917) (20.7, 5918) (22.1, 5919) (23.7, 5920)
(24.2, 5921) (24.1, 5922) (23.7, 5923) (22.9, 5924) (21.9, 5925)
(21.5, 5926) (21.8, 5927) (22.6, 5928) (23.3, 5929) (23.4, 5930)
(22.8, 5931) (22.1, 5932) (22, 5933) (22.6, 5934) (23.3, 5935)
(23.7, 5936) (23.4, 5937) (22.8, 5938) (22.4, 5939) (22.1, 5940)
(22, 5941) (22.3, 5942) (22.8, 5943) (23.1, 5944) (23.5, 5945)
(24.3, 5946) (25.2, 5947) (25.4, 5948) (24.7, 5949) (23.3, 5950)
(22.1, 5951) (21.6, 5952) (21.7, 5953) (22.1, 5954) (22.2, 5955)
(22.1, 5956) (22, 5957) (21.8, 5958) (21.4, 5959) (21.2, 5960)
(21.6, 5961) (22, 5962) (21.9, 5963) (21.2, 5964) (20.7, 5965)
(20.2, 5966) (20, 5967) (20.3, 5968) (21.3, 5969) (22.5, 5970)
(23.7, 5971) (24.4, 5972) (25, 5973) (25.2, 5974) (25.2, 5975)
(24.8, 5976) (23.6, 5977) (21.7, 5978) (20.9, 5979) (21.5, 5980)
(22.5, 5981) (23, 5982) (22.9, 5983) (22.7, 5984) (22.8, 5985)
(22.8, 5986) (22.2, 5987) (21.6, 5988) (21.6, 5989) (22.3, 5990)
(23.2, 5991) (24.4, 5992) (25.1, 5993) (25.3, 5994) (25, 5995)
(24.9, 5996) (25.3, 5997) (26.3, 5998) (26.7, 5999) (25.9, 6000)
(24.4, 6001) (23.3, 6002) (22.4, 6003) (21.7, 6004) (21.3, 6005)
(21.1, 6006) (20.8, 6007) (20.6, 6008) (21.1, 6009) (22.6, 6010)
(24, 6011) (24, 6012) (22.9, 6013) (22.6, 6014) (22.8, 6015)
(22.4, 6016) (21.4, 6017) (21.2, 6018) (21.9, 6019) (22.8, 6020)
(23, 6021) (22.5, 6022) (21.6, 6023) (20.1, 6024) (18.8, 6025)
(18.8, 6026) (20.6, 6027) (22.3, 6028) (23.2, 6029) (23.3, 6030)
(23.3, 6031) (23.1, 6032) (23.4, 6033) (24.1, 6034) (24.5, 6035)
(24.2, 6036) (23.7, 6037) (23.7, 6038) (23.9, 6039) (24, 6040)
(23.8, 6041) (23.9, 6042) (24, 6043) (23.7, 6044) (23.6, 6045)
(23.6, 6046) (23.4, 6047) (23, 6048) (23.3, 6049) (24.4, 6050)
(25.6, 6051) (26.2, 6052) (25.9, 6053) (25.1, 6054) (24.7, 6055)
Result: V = 1.0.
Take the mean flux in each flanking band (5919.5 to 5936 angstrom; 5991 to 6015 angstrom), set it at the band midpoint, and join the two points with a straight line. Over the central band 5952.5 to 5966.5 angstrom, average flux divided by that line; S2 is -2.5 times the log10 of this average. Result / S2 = 0.08 mag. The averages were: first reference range 22.9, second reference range 23.5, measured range 21.6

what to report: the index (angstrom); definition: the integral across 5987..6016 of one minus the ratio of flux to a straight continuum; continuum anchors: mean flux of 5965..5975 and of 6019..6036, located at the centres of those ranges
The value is -1.2 angstrom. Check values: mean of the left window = 22.6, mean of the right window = 22.3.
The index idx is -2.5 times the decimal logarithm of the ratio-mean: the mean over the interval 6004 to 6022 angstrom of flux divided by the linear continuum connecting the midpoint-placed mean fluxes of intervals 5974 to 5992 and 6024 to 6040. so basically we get 0.03 mag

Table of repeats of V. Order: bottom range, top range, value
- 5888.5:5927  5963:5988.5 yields 1.09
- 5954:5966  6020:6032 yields 1.03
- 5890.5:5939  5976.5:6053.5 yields 1.10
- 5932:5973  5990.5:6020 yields 1.05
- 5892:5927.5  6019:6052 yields 1.12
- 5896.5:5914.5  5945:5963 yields 1.07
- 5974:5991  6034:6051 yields 1.07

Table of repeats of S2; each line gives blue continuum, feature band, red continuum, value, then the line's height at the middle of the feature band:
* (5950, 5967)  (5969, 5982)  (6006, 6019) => -0.07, 21.8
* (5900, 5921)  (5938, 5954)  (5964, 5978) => -0.03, 22.3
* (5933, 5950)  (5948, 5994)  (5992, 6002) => 0.08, 24.4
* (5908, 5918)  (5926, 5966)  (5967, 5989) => -0.02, 22.2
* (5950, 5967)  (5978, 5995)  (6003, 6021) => -0.05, 21.9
